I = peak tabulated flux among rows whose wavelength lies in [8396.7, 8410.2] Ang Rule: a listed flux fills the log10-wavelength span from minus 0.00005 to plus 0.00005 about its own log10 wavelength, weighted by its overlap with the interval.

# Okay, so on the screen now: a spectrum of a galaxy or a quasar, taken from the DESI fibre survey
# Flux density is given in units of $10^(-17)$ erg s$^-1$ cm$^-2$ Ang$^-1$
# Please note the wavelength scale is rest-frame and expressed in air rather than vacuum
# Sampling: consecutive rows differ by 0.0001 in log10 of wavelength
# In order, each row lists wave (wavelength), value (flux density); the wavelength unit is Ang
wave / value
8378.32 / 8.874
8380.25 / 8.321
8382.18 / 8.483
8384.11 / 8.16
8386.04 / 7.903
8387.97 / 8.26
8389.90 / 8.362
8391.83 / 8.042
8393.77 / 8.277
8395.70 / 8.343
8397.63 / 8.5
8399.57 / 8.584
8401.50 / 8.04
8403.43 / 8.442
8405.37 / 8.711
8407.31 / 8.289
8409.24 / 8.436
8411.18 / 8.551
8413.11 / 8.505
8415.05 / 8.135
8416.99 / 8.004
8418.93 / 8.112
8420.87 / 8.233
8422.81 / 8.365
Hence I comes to 8.711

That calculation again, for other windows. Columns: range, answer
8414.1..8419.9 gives 8.135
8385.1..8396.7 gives 8.362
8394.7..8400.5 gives 8.584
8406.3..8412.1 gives 8.551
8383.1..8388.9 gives 8.26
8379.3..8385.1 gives 8.483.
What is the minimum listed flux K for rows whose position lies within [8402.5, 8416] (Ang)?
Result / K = 8.135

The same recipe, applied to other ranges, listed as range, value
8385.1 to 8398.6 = 7.903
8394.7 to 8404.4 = 8.04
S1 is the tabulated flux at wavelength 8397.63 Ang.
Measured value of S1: 8.5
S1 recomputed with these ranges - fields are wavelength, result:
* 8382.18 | 8.483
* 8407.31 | 8.289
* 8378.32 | 8.874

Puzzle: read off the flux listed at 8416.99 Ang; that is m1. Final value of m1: 8.004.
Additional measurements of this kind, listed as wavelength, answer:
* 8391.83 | 8.042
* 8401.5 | 8.04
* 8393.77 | 8.277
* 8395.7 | 8.343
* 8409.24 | 8.436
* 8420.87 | 8.233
